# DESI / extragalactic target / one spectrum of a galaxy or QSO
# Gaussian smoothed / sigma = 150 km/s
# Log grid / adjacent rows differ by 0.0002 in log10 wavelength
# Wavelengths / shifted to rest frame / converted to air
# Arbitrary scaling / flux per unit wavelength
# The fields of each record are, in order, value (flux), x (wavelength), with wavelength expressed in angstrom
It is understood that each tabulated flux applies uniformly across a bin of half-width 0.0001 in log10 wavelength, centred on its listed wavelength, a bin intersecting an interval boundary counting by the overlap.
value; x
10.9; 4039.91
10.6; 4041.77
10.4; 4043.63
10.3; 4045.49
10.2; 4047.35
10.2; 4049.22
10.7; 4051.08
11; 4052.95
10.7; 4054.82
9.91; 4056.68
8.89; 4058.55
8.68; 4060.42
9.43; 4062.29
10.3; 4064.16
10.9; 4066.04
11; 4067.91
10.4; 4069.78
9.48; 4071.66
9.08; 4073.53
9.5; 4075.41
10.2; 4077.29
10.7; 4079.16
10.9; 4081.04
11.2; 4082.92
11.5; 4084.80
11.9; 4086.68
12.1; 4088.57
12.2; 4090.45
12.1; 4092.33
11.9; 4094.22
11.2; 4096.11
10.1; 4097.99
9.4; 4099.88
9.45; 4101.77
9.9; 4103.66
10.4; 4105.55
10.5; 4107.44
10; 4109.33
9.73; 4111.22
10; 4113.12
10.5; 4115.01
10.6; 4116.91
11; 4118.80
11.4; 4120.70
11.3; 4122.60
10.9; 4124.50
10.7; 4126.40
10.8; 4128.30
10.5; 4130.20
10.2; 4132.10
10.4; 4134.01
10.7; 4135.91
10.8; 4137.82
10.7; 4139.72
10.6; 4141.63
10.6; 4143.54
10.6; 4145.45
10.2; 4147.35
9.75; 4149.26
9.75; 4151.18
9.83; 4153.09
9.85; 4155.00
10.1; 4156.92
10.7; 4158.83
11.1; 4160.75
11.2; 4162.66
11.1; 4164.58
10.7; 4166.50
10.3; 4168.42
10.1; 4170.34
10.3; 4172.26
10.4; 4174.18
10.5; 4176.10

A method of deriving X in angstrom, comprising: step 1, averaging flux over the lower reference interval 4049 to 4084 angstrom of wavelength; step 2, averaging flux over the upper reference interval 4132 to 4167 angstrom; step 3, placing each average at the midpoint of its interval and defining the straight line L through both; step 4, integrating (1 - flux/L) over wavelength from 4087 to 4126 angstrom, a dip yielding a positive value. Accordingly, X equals -1.7 angstrom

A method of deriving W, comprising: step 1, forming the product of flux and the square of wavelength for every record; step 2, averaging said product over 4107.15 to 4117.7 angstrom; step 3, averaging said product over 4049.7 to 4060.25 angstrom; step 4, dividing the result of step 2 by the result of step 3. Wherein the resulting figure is 1.0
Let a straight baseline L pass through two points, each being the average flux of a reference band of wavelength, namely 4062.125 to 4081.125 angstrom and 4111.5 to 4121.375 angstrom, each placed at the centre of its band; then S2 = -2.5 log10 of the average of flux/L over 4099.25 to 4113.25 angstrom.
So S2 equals 0.062 mag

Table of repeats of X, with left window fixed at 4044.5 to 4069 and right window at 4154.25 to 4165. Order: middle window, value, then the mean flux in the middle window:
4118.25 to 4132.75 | -0.5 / 10.9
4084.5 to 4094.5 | -1.6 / 12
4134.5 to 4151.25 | 0.2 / 10.4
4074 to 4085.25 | -0.3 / 10.6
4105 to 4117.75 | 0.2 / 10.2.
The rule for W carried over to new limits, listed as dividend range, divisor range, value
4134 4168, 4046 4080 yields 1.09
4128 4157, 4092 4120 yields 1.01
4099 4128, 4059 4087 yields 1.03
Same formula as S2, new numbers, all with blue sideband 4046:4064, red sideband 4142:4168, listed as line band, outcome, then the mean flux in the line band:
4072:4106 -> -0.063 mag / 10.7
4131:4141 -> -0.023 mag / 10.6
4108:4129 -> -0.037 mag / 10.6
